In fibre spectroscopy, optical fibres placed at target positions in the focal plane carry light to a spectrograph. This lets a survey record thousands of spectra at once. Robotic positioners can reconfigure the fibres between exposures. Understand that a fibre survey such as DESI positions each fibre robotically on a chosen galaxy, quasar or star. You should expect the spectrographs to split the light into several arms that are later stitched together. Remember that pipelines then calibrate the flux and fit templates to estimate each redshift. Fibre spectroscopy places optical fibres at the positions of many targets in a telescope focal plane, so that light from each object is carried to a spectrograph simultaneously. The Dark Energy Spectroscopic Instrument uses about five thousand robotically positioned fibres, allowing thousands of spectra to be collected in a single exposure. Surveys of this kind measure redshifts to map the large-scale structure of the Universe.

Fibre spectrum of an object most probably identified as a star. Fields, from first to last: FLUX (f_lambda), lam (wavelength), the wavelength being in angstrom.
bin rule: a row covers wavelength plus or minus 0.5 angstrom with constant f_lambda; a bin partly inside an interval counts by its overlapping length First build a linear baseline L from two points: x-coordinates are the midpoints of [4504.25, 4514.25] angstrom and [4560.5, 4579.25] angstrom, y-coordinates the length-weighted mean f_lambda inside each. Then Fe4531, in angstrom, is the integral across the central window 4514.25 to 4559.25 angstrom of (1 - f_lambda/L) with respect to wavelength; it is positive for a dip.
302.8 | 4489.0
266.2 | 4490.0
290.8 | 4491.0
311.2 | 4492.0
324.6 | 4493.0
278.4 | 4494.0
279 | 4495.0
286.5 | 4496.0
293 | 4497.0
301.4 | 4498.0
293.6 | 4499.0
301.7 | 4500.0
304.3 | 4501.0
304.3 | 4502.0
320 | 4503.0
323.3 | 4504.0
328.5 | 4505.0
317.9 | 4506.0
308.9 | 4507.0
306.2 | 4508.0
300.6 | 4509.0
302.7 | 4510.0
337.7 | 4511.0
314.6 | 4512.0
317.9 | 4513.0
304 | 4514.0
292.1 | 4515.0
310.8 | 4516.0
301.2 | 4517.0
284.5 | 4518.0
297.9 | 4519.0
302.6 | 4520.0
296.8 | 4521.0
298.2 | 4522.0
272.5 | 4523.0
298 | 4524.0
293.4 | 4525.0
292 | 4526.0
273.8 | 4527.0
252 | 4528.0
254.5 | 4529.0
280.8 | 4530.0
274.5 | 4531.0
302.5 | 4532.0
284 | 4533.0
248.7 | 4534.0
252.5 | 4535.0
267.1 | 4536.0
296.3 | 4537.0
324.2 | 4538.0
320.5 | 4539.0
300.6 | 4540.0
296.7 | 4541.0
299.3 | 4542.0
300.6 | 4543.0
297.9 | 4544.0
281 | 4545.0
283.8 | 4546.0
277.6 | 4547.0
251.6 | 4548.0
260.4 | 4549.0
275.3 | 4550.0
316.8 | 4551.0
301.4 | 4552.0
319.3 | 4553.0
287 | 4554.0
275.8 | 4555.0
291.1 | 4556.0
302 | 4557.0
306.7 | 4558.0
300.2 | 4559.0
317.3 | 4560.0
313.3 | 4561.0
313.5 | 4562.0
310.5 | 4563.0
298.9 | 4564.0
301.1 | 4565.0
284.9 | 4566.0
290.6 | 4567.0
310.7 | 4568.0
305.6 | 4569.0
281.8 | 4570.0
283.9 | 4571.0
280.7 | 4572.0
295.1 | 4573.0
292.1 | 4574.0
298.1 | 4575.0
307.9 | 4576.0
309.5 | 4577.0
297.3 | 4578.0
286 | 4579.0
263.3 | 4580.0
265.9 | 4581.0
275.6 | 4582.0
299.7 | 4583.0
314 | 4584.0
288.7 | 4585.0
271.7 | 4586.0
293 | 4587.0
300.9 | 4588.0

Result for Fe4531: 2.7 angstrom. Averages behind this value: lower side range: 314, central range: 289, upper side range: 298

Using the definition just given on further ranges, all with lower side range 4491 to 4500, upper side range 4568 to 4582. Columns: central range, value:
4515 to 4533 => 0.4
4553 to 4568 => -0.5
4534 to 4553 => 0.2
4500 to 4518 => -0.9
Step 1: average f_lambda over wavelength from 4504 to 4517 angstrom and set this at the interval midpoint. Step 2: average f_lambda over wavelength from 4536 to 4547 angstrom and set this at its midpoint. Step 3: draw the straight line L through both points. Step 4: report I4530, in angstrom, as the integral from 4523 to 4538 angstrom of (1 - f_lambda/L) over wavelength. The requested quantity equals 1.2 angstrom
